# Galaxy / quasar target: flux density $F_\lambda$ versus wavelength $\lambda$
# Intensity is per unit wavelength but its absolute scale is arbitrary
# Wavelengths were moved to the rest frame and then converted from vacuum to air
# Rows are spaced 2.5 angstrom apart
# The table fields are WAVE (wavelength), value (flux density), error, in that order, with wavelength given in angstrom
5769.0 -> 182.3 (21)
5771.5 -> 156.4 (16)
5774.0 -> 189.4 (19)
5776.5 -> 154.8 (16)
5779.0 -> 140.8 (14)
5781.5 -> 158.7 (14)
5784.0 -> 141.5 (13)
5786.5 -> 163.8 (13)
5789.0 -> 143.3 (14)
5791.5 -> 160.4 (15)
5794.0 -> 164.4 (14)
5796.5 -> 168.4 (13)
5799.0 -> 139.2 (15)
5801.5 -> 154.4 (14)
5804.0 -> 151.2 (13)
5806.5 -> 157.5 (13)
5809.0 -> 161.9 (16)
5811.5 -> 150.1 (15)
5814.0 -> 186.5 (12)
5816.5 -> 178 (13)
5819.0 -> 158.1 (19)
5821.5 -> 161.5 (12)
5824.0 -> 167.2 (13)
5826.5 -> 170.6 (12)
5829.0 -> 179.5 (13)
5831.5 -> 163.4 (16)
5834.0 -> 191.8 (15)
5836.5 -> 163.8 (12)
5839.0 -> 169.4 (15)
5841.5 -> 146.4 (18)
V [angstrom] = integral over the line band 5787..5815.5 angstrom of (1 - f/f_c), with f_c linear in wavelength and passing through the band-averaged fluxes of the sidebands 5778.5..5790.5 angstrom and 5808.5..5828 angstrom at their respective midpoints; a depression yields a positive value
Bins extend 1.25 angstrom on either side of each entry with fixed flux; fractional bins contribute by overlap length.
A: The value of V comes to 0.1 angstrom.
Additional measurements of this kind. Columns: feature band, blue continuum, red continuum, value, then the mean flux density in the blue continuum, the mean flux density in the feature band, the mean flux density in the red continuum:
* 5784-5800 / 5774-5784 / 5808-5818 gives 0.5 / 155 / 156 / 169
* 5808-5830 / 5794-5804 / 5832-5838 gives -0.2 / 155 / 168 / 176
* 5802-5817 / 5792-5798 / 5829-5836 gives 0.5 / 165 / 163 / 176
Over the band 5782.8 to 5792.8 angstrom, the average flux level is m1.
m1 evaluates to 152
